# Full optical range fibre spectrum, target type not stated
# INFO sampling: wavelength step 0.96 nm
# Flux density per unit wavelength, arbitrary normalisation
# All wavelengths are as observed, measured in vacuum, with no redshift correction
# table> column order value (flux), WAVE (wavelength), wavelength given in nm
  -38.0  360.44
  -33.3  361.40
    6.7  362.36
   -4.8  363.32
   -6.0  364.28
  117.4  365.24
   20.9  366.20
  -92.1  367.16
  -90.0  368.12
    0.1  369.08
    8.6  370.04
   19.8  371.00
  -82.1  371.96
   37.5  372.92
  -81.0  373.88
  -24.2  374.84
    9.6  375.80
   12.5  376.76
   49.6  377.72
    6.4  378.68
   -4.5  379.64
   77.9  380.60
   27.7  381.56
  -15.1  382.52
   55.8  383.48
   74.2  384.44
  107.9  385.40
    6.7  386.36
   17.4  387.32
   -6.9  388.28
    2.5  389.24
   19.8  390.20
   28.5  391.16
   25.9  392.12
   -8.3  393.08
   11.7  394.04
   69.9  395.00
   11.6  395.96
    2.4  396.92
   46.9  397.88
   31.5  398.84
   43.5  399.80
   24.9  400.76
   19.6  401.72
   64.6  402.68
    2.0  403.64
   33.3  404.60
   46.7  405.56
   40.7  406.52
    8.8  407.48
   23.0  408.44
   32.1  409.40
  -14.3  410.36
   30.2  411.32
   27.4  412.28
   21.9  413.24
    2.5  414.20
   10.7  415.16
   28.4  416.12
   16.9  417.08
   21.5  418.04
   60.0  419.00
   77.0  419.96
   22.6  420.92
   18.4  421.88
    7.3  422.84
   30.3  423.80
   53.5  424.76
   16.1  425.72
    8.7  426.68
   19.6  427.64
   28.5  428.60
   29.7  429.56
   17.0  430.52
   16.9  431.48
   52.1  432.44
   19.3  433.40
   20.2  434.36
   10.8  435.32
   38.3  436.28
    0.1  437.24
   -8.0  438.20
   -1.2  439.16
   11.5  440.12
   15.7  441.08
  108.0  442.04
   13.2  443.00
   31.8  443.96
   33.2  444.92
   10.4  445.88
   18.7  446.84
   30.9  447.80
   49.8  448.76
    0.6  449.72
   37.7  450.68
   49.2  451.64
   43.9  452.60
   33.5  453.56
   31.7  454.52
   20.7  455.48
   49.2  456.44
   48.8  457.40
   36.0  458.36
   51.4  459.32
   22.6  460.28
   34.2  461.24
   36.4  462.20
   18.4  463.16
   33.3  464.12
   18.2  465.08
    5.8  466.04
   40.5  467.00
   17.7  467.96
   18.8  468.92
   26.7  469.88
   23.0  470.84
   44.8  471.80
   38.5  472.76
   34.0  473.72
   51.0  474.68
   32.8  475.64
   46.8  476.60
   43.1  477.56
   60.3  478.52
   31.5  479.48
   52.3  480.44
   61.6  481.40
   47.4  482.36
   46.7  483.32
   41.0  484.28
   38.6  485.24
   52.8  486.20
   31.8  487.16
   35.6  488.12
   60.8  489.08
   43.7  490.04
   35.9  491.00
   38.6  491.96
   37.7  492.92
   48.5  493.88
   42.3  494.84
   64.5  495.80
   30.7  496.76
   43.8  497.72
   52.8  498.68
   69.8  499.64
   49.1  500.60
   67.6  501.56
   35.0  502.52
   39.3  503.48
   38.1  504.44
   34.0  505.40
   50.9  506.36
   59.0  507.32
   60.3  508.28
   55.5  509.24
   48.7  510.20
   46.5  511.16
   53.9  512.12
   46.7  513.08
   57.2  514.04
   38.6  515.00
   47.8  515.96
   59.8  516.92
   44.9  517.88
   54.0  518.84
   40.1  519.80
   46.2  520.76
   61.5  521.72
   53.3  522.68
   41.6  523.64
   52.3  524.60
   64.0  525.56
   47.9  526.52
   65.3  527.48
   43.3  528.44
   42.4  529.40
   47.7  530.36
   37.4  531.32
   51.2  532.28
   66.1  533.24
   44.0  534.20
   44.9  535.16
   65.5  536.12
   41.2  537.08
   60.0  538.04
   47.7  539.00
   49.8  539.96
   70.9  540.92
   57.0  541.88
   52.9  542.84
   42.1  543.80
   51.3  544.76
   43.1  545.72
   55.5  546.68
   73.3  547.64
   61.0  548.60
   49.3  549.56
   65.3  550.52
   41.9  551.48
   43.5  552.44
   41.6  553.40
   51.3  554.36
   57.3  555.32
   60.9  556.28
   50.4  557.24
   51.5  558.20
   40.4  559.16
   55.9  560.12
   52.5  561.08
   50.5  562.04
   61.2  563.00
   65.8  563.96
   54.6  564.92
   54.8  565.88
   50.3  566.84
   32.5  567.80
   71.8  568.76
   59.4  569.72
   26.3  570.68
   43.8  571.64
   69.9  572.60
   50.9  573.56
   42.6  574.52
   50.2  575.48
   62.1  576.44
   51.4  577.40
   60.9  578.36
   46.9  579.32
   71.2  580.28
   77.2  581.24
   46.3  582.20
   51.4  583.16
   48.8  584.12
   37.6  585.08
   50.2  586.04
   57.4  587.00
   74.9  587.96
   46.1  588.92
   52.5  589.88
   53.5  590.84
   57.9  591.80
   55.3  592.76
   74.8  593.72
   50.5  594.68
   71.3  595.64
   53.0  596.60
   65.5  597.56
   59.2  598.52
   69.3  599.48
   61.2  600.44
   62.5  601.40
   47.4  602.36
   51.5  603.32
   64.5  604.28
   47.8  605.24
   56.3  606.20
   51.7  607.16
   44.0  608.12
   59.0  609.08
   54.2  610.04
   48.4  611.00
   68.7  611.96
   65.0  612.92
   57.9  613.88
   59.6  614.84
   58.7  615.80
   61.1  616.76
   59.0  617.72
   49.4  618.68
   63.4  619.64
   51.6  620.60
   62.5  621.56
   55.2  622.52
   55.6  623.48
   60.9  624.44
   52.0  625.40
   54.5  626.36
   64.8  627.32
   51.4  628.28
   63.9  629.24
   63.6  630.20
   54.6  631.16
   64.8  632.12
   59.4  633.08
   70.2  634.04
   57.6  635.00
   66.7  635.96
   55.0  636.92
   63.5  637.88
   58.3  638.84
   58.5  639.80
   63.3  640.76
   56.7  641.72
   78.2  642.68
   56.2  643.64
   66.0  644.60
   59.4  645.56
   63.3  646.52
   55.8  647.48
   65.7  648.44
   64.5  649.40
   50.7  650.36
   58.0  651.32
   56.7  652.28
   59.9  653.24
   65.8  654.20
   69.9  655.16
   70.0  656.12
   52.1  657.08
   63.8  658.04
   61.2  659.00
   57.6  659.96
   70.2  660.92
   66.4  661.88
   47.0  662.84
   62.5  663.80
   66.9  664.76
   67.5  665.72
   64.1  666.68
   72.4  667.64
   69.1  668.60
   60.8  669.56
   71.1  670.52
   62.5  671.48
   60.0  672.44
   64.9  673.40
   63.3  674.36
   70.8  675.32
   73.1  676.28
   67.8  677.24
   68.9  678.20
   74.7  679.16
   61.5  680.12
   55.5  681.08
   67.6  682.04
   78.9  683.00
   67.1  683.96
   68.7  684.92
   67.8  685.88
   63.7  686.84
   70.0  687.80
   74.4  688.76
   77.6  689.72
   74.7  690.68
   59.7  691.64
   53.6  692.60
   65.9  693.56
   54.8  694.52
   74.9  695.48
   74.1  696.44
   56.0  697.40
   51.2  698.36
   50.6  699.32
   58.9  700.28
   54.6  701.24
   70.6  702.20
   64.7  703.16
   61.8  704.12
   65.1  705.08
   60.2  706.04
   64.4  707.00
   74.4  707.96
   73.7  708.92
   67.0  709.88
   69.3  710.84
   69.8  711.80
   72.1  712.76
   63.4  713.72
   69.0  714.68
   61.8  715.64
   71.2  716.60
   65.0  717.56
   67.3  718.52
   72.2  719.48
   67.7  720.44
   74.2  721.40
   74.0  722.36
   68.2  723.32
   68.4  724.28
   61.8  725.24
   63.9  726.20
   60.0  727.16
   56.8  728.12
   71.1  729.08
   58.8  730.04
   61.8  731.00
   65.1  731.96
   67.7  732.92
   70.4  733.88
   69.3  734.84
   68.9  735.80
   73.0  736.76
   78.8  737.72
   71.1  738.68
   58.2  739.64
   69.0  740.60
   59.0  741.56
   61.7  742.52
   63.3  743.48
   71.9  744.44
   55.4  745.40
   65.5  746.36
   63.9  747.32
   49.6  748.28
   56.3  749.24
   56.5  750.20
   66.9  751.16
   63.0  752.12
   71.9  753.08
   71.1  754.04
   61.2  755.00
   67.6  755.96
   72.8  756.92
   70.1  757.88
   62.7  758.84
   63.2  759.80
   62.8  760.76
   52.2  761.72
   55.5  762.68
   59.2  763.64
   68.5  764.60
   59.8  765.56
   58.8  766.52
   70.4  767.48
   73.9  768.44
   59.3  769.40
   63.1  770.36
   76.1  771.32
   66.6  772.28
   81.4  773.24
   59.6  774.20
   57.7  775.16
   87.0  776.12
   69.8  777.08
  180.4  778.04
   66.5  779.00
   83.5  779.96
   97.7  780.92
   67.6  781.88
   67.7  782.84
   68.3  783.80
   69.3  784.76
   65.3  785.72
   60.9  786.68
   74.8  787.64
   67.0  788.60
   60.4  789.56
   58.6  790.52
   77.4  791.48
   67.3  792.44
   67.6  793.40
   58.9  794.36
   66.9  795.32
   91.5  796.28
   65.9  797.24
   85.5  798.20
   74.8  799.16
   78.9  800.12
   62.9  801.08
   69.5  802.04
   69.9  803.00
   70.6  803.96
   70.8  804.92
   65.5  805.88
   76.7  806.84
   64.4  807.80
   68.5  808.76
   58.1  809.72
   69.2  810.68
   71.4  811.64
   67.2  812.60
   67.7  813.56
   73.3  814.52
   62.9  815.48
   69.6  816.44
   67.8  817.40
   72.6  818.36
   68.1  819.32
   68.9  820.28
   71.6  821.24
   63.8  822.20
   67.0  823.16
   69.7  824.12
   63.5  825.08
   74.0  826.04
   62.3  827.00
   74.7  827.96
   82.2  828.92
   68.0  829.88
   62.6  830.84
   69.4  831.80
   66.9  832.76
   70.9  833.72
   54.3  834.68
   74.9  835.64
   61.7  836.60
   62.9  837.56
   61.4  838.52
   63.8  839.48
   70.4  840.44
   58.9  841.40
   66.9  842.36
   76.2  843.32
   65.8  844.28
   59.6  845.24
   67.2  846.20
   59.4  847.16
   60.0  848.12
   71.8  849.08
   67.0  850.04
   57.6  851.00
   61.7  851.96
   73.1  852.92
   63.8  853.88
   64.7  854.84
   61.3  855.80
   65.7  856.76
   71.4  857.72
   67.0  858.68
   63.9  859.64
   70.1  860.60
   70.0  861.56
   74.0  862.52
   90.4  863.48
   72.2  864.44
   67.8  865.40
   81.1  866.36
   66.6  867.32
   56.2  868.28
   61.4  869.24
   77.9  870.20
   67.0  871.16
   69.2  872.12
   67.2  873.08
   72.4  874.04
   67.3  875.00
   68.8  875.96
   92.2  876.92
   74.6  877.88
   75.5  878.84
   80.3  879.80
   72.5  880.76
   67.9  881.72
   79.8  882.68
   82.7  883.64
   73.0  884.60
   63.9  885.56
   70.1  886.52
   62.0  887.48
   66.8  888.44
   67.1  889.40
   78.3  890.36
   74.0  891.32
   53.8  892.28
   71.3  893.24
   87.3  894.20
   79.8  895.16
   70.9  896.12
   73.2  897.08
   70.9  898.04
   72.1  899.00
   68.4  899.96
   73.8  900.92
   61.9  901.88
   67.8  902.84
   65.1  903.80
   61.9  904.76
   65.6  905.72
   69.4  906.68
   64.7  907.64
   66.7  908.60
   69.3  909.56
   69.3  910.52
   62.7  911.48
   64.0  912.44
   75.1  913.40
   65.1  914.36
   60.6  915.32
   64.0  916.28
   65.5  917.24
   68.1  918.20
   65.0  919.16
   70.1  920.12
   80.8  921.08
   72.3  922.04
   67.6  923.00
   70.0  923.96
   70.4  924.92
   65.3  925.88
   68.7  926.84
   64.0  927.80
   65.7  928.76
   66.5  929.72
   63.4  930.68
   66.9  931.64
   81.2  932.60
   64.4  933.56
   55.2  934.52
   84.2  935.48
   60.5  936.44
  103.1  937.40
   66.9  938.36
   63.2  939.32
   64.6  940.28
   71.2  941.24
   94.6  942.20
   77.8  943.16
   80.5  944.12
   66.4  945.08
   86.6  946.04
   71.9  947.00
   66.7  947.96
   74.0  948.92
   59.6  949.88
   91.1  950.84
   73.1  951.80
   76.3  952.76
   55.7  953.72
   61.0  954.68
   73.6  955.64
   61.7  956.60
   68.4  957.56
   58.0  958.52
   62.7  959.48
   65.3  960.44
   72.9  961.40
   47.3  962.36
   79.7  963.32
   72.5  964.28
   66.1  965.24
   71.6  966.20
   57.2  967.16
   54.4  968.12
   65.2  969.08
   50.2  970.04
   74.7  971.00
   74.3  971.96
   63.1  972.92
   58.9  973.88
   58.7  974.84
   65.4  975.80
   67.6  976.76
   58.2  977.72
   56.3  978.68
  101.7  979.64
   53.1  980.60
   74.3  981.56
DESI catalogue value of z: 0.185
